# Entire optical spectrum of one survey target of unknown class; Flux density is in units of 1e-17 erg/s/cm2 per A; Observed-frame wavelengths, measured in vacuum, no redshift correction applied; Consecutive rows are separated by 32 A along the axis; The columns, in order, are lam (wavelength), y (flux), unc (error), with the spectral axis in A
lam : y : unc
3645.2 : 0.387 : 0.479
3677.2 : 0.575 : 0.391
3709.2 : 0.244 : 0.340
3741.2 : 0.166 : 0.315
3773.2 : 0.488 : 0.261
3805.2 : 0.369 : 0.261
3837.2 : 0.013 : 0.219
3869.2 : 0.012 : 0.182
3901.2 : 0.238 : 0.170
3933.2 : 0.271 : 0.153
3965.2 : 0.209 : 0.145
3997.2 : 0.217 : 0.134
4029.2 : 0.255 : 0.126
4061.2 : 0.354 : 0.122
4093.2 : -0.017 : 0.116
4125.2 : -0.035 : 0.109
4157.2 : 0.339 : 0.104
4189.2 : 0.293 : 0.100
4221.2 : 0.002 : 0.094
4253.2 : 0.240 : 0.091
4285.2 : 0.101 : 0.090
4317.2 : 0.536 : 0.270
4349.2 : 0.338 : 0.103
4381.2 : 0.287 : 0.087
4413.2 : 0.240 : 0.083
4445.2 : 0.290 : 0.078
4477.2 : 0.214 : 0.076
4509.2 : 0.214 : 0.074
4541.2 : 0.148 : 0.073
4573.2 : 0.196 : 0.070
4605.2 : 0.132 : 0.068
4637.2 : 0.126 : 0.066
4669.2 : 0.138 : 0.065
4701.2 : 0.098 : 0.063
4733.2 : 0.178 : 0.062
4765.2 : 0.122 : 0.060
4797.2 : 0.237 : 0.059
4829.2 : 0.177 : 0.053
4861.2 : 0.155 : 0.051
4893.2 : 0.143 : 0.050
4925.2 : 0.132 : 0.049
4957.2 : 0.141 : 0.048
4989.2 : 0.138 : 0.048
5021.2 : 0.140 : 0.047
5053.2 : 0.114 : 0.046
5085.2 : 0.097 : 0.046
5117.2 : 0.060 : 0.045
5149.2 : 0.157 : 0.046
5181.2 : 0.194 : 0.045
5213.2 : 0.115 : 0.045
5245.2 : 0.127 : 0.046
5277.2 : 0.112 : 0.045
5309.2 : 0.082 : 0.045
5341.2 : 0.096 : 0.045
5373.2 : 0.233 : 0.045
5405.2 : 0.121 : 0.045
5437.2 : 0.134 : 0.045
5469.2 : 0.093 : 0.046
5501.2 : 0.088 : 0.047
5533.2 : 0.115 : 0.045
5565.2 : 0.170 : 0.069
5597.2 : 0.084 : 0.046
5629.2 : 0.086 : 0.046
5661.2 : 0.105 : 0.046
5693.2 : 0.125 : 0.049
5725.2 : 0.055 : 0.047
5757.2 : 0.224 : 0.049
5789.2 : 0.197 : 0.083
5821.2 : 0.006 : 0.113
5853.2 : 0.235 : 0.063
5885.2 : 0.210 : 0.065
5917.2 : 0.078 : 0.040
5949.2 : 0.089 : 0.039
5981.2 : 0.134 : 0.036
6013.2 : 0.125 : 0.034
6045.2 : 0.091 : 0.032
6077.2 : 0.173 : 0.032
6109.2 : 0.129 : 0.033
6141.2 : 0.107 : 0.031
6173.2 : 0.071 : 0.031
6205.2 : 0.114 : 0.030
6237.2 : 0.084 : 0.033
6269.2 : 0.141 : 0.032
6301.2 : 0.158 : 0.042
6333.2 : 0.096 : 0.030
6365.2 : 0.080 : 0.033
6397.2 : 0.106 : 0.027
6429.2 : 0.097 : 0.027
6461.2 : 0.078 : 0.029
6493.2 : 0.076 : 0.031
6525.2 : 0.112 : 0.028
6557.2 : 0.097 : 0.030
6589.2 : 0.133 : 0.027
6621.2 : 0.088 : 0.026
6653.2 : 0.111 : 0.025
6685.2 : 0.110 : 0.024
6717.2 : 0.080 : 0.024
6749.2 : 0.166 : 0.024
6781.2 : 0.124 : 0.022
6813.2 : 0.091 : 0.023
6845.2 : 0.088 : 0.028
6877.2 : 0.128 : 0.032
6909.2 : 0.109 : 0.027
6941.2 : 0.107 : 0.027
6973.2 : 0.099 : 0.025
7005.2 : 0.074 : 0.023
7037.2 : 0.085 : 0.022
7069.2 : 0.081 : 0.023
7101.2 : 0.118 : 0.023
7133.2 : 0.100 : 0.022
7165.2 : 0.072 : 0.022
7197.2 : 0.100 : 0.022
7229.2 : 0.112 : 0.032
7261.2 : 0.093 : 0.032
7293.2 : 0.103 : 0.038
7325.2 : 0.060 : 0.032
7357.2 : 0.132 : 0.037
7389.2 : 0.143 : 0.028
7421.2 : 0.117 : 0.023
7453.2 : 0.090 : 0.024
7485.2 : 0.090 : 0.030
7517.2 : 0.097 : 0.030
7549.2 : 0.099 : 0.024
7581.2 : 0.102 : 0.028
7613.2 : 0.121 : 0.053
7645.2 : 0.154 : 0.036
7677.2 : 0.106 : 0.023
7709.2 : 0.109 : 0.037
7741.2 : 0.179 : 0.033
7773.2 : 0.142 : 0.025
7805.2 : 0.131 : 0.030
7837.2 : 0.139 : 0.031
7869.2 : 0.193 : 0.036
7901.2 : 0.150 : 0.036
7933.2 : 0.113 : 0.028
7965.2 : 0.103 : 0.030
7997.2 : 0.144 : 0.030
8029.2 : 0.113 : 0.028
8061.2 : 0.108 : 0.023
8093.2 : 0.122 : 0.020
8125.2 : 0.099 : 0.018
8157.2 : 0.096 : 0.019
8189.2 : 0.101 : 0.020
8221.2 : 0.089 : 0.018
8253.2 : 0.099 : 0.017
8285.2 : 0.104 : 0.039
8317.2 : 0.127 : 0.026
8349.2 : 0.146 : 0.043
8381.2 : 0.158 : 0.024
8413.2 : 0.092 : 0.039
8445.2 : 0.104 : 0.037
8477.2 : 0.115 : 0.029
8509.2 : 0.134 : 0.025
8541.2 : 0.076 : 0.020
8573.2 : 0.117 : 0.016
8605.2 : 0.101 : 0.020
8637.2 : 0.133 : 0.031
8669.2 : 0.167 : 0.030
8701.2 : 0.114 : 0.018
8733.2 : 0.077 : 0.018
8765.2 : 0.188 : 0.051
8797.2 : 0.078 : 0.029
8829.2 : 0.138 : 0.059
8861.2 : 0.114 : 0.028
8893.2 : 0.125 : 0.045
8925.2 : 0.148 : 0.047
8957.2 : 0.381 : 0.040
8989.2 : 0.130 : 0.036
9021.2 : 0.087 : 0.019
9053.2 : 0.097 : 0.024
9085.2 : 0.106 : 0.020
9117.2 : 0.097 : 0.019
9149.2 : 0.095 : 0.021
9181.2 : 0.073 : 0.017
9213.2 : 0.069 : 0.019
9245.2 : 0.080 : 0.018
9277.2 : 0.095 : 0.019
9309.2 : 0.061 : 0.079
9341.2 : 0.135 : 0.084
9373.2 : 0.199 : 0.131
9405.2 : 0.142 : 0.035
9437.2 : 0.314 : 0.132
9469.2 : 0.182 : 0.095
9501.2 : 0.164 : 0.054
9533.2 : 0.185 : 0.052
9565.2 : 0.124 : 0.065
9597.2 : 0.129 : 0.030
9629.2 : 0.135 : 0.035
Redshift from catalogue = 1.40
